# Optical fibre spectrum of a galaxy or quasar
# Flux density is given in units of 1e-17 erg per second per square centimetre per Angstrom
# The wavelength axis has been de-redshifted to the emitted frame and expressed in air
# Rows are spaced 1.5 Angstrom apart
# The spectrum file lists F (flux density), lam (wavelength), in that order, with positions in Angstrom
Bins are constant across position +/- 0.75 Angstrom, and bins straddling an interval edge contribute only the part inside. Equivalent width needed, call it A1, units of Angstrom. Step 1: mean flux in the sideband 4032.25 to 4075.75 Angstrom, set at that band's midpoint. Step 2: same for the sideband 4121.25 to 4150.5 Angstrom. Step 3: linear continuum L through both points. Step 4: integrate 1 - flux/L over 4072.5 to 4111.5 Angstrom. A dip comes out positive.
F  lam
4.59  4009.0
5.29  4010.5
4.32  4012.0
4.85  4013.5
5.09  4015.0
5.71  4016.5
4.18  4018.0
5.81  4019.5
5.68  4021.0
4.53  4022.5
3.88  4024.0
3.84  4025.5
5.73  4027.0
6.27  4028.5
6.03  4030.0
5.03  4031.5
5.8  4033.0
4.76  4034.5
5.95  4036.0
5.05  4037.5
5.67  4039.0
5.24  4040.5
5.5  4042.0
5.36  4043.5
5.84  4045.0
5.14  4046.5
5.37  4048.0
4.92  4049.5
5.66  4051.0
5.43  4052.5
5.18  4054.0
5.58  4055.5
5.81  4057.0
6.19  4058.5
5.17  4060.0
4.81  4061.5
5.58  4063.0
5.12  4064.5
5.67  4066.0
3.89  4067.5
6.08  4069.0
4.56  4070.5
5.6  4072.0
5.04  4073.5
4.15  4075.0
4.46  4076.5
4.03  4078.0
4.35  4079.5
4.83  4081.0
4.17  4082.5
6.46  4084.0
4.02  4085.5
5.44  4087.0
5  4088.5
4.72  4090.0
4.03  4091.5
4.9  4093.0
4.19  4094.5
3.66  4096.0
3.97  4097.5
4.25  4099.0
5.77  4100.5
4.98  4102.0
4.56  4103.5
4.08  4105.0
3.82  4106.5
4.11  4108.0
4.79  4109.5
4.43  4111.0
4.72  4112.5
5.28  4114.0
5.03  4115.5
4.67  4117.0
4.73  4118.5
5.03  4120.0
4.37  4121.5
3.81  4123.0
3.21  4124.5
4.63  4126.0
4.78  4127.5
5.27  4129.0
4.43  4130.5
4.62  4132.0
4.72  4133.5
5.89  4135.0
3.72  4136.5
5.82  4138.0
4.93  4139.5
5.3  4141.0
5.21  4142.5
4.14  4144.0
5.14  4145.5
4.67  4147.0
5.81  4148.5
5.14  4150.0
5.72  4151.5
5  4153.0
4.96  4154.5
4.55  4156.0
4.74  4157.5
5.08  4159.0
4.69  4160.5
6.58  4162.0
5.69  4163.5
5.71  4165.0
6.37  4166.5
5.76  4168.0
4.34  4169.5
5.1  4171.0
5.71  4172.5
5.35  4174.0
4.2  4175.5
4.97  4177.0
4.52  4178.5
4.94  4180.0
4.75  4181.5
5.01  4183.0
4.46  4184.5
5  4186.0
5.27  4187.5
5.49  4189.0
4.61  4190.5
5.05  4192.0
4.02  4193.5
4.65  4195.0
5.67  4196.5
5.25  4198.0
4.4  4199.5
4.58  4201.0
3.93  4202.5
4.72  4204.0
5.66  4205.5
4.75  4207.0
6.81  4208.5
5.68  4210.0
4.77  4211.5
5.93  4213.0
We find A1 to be 4.0 Angstrom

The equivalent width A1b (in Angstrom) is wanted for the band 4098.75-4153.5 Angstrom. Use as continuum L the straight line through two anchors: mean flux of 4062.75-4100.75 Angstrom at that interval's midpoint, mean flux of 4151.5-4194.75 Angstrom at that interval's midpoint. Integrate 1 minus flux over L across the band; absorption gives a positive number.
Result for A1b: 1.45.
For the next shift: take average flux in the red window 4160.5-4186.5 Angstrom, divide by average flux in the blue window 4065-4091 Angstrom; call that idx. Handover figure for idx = 1.07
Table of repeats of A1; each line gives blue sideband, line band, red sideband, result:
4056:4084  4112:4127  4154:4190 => 1.55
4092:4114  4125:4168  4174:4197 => -4.11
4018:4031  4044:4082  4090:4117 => -2.23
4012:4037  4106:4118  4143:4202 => 1.11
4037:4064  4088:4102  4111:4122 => 1.38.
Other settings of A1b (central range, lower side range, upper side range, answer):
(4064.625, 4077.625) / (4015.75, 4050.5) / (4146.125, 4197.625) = 0.8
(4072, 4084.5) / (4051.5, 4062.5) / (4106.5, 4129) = 1.1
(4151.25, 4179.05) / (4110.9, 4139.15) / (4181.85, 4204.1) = -2.6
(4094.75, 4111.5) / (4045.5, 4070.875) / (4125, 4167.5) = 2.6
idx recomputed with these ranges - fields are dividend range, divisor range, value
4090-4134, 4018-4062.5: 0.85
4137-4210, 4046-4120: 1.05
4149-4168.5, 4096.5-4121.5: 1.17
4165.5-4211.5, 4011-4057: 0.96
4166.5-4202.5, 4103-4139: 1.07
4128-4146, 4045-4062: 0.91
